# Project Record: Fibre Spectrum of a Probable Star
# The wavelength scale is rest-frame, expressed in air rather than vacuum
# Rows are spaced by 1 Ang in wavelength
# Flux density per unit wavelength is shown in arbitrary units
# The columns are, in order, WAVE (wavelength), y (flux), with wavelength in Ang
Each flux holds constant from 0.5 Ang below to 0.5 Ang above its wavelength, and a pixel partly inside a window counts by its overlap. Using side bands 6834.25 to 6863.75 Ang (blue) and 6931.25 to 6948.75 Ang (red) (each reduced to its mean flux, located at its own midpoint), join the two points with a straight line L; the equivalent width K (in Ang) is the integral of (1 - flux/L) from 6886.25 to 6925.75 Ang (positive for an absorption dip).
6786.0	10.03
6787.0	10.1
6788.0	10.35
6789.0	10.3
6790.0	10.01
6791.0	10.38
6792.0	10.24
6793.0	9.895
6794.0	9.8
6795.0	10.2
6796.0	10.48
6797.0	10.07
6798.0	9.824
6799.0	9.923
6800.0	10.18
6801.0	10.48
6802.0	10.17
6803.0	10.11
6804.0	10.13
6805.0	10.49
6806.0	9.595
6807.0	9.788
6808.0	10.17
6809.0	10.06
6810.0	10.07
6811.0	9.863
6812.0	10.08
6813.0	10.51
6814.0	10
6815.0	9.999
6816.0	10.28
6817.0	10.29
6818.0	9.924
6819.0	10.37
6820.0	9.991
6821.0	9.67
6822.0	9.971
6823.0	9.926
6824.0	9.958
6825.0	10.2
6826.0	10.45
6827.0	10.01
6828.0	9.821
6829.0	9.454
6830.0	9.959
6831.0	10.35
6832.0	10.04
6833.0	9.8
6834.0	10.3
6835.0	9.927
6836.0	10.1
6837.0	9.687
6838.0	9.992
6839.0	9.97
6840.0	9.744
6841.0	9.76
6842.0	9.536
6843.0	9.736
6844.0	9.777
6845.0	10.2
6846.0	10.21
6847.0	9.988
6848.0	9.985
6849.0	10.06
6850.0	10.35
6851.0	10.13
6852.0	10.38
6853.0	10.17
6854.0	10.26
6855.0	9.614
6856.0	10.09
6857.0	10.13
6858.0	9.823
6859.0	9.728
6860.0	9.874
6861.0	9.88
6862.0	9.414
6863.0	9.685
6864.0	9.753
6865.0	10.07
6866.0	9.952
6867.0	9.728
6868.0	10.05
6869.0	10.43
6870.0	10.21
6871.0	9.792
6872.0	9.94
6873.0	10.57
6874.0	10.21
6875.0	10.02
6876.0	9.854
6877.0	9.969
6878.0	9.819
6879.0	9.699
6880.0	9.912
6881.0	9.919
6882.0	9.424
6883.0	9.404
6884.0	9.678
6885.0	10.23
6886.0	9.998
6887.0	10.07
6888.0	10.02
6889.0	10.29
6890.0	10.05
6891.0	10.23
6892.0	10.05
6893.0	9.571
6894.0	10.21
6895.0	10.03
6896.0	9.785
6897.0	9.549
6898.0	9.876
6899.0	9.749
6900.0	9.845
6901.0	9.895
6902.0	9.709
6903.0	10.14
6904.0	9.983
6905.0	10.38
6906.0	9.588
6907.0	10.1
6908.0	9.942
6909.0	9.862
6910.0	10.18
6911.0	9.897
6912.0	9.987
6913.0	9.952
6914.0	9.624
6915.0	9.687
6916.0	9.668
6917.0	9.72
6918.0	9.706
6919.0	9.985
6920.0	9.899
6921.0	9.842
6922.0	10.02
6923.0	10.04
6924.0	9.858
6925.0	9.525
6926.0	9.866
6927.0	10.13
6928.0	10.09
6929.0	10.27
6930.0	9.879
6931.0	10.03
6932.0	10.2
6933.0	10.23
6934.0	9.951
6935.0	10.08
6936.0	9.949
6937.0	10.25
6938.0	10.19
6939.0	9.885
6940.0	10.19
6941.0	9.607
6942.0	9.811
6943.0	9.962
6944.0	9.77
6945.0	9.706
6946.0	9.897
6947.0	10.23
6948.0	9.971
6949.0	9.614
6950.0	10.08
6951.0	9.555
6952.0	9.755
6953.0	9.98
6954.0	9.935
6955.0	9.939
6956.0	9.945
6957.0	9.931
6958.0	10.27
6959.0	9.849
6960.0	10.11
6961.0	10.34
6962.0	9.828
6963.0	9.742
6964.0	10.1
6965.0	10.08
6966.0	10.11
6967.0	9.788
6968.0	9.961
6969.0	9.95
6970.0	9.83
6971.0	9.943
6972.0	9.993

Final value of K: 0.2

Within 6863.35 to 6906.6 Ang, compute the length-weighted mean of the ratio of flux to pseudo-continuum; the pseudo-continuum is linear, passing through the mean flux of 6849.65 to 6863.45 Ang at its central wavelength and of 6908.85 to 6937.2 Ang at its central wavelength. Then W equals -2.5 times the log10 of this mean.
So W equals 0.00 mag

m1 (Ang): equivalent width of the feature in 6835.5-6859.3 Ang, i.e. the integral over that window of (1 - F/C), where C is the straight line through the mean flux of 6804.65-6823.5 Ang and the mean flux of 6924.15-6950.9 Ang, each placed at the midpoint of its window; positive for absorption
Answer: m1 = 0.12 Ang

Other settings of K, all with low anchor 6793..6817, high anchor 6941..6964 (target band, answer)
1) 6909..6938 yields 0.0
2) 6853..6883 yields 0.3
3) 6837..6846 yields 0.2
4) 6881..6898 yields 0.1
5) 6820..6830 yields 0.1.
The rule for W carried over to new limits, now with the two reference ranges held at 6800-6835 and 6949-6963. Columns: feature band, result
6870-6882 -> 0.01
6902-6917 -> 0.01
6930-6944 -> -0.01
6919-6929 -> 0.00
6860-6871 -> 0.01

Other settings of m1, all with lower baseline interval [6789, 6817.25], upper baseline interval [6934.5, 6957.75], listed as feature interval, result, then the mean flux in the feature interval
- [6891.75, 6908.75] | 0.14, 9.9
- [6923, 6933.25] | -0.06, 10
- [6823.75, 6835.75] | 0.06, 10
